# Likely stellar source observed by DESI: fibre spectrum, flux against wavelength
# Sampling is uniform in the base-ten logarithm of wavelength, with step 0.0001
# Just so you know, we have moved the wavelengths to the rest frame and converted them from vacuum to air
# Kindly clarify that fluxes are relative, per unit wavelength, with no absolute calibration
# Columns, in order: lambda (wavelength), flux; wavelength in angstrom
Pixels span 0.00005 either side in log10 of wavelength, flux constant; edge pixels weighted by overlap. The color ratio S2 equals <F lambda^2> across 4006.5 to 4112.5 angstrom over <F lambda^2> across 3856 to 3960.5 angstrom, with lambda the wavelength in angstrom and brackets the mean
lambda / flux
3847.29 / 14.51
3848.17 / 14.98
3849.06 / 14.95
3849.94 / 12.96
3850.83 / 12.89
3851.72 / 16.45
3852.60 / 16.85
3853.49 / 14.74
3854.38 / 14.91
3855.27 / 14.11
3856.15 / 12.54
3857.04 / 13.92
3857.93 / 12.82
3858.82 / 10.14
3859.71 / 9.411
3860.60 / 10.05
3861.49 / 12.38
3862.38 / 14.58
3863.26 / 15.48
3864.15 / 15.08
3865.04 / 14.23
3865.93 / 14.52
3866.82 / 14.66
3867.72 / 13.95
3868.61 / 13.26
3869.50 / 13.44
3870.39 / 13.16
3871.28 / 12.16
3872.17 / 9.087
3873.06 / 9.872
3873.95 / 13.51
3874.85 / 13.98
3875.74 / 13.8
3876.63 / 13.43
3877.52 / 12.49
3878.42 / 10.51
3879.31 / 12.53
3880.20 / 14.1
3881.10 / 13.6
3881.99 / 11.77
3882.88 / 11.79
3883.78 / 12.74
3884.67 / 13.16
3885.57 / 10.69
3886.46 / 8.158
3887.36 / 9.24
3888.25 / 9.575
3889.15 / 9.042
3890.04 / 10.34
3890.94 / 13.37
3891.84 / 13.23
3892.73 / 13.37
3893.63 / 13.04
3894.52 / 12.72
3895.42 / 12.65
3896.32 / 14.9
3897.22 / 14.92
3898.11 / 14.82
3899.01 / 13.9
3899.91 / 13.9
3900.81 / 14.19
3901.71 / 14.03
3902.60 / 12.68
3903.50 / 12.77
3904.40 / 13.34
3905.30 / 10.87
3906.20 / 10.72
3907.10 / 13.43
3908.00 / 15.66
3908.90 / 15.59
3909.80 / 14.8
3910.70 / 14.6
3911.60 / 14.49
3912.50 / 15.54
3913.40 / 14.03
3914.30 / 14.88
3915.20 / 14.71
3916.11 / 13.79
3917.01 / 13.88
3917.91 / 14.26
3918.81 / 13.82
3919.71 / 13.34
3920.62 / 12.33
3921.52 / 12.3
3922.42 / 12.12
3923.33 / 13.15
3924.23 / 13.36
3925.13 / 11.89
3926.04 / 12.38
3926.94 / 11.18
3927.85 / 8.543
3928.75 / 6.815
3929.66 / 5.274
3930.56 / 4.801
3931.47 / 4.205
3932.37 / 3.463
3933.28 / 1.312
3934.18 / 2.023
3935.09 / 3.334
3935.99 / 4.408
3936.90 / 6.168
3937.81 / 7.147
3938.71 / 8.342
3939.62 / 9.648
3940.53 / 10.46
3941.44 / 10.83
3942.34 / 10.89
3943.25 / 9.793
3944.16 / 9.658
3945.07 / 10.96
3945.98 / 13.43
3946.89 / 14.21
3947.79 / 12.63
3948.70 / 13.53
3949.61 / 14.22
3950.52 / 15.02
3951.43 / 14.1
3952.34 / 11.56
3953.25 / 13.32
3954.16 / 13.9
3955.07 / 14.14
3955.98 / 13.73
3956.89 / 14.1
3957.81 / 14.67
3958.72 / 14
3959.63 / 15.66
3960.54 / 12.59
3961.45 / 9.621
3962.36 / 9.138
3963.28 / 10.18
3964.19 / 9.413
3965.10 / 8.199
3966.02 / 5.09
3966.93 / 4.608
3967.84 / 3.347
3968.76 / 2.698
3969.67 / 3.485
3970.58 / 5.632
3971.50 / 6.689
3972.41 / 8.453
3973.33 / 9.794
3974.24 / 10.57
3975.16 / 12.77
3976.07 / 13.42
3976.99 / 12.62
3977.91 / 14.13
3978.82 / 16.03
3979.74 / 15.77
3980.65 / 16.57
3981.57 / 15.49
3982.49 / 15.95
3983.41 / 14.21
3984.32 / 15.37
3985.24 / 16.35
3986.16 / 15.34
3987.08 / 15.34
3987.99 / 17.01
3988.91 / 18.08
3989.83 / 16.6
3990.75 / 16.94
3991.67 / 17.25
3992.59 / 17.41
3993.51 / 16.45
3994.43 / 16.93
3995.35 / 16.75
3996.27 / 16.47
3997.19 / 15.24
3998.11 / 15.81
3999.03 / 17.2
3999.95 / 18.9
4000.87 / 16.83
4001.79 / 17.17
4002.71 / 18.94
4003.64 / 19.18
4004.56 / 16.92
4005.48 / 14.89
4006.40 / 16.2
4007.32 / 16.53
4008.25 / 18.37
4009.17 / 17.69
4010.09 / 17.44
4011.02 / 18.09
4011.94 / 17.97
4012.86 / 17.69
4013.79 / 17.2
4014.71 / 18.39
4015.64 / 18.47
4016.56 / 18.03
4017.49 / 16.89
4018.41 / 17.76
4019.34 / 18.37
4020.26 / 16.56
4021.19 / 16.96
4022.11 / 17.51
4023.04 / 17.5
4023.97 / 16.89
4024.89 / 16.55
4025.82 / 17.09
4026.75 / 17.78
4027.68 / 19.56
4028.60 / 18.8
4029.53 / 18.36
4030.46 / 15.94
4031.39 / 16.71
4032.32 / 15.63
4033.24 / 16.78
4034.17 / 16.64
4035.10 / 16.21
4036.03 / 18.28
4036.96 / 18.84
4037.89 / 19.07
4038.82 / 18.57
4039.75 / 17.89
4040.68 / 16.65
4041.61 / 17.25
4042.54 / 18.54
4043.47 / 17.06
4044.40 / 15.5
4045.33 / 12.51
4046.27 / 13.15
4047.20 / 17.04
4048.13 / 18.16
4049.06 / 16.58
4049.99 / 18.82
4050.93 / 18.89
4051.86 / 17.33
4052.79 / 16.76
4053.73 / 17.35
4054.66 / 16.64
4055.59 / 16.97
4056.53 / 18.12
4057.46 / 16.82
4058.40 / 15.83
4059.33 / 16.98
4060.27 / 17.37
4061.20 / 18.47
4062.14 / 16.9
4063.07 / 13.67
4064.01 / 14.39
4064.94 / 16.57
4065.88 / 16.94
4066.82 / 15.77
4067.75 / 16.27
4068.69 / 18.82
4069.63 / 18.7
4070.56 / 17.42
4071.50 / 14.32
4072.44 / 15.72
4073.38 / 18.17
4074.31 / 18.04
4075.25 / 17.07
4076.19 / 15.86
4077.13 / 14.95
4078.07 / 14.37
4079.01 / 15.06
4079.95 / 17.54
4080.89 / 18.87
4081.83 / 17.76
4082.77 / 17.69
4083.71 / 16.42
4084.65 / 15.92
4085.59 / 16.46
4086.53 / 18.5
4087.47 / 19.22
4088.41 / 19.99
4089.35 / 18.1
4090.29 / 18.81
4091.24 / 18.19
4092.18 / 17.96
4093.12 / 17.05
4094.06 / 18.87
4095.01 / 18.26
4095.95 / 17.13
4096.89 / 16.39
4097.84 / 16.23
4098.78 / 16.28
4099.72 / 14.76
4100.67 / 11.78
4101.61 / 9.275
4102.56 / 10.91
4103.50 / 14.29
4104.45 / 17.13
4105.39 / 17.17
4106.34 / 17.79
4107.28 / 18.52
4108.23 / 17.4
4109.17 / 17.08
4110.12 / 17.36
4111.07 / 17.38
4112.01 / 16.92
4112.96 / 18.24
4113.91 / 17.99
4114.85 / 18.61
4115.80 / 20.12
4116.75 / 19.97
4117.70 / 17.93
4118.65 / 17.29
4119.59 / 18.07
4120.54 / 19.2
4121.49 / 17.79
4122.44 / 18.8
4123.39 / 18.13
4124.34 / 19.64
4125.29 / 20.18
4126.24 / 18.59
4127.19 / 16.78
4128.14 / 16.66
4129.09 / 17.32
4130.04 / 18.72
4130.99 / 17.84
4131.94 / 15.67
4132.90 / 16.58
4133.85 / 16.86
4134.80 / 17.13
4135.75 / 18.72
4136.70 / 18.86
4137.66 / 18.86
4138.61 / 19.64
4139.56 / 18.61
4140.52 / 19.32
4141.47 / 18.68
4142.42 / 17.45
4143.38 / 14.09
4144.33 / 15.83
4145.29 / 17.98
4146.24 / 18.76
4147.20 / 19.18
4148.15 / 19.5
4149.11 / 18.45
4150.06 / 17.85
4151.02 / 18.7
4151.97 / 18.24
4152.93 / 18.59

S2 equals 1.5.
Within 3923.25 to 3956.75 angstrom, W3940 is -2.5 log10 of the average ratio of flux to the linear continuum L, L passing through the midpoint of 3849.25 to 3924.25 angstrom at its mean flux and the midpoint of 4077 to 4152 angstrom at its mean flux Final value 0.396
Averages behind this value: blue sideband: 13.1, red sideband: 17.5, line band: 9.84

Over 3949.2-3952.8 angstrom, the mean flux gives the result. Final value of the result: 13.7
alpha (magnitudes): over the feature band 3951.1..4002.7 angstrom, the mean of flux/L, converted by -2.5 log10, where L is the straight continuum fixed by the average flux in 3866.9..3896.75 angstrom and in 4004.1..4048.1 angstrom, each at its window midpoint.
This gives 0.18 mag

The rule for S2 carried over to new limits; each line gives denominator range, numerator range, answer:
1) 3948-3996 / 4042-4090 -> 1.38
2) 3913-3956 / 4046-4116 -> 1.70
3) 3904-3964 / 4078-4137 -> 1.66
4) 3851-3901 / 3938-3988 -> 0.95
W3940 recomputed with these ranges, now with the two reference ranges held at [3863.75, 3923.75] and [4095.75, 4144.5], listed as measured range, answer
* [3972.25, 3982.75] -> 0.082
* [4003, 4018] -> -0.152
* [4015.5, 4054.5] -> -0.104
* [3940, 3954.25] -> 0.139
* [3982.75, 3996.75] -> -0.110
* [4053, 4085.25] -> -0.024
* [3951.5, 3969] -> 0.312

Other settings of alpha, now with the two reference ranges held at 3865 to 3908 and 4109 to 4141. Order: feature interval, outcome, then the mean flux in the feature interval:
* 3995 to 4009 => -0.117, 17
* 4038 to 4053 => -0.043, 17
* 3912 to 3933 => 0.194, 11.2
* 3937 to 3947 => 0.338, 10.2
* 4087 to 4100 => -0.018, 17.7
